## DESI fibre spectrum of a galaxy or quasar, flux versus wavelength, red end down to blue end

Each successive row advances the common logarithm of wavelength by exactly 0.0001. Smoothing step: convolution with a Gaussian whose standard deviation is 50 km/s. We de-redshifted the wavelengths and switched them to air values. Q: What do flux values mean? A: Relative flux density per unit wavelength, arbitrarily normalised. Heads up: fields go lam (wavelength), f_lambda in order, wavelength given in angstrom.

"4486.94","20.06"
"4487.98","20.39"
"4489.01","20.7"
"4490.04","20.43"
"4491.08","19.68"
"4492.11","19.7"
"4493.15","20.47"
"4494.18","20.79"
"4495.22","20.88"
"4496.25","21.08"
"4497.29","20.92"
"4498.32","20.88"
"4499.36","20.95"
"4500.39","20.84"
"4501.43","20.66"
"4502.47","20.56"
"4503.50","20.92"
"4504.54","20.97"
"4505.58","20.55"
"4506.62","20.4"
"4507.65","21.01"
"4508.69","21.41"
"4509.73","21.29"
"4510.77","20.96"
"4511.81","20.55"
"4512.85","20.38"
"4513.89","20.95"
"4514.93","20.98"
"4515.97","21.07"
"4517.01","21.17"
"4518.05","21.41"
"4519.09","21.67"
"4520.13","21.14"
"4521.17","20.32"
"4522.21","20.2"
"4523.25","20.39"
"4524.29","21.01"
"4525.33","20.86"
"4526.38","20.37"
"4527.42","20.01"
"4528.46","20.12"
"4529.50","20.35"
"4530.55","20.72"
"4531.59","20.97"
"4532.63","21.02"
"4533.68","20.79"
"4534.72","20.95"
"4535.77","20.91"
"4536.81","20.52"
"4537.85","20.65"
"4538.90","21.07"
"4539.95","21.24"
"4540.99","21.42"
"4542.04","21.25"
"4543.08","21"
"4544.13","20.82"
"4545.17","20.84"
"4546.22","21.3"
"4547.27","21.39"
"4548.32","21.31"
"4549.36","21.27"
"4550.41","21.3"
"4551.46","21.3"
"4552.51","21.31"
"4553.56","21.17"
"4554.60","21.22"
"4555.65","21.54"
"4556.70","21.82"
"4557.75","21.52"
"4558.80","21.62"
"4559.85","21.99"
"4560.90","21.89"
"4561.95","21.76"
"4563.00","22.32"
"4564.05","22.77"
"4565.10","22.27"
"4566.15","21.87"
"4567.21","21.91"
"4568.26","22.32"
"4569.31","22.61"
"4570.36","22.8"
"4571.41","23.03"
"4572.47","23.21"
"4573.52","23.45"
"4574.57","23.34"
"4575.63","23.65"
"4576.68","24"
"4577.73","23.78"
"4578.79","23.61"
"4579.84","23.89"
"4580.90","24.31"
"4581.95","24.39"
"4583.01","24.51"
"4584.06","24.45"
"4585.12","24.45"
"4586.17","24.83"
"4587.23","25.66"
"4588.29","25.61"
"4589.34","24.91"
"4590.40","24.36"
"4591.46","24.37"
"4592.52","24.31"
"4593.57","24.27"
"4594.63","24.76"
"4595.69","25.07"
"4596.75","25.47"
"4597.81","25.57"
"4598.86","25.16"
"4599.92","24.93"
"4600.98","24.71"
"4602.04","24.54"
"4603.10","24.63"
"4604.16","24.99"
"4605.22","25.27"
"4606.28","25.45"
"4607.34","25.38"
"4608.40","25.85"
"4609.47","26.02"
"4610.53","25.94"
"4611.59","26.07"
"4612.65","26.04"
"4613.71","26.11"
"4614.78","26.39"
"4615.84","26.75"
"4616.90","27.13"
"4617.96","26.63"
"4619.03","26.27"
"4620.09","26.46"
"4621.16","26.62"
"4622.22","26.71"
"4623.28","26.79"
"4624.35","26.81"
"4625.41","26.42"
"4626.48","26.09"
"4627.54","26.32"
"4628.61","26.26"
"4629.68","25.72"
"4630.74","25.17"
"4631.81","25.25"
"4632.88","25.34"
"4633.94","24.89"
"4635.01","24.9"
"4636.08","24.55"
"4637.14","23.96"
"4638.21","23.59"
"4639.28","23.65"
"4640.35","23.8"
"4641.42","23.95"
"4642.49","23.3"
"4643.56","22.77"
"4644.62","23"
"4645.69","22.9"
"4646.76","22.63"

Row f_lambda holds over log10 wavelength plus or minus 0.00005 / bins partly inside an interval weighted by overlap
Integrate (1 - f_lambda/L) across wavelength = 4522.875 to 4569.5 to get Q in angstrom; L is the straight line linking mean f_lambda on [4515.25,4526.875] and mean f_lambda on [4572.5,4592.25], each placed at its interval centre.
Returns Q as 2.1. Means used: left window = 20.9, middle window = 21.3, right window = 24.3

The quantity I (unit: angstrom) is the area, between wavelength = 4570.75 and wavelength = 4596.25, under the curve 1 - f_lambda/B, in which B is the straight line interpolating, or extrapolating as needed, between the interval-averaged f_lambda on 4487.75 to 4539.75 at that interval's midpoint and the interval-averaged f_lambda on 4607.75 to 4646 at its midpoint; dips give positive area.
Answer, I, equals -0.7 angstrom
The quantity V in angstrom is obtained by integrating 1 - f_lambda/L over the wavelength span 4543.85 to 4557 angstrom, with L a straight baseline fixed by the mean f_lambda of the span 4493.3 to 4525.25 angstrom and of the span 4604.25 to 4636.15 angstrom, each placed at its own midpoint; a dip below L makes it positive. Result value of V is 0.9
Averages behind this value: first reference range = 20.9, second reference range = 26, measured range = 21.3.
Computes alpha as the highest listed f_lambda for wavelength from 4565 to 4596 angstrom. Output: 25.66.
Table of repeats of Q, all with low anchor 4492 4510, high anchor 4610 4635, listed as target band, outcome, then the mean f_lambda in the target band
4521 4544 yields 1.51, 20.7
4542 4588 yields 2.12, 22.6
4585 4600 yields -0.06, 24.9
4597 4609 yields 0.07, 25.1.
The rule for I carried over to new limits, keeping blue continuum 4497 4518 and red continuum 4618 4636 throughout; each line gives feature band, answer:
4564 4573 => 0.37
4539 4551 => 0.69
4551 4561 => 0.62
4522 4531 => 0.51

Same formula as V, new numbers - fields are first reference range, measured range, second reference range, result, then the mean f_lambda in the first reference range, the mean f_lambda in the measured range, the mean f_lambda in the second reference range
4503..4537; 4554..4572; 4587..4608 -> 0.81 angstrom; 20.8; 22.1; 25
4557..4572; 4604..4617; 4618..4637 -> -0.55 angstrom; 22.2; 25.9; 25.9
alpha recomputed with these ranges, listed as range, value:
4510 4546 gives 21.67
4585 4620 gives 27.13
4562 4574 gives 23.45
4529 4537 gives 21.02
